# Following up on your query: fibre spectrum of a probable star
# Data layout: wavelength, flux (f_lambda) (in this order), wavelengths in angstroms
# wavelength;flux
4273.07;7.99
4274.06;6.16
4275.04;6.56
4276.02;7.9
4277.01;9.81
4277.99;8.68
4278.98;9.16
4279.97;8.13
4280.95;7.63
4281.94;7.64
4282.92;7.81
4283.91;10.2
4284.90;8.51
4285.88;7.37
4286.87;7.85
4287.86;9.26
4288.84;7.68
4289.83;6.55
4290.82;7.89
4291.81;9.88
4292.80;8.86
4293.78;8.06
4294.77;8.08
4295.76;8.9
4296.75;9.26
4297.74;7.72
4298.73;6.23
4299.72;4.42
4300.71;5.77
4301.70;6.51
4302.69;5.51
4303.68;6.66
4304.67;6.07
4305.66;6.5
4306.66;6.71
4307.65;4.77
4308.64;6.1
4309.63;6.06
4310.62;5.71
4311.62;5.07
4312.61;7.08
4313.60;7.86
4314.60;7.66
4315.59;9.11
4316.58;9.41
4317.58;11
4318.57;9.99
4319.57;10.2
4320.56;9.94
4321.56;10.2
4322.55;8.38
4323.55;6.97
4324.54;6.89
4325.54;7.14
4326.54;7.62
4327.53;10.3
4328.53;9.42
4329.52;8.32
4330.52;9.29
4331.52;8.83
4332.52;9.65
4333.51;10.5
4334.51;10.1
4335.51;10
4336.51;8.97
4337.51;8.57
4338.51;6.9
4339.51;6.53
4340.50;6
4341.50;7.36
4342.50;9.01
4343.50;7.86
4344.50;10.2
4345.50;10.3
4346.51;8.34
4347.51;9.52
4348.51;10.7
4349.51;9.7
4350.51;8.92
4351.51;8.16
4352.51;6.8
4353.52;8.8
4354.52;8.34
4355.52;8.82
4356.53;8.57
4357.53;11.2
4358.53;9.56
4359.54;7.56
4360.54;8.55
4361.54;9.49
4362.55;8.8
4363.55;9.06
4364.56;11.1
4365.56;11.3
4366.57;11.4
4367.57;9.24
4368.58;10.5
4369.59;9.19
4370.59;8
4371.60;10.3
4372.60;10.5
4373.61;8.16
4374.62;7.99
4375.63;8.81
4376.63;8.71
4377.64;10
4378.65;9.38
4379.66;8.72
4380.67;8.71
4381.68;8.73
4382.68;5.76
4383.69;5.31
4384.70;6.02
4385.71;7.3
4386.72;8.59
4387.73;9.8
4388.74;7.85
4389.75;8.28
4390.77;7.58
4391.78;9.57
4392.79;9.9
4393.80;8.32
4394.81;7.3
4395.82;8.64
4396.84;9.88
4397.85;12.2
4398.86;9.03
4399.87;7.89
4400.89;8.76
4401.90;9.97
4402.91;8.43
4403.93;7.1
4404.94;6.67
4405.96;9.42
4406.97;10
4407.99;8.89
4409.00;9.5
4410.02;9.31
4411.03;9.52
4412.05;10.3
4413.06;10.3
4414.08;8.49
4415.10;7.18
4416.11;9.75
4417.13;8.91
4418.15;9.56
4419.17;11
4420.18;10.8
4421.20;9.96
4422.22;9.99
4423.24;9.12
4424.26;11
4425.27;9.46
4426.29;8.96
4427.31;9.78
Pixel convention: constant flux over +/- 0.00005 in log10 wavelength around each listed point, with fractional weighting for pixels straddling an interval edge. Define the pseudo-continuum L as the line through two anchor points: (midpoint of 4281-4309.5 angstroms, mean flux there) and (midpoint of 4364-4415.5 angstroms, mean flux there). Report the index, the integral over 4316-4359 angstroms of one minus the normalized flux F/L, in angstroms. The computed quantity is -4.6 angstroms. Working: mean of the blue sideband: 7.37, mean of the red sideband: 8.9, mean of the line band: 8.91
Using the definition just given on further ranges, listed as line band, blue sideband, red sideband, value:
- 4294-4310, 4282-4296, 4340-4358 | 3.45 angstroms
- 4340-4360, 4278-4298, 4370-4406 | -0.78 angstroms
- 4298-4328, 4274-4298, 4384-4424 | 3.71 angstroms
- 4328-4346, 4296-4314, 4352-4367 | -1.60 angstroms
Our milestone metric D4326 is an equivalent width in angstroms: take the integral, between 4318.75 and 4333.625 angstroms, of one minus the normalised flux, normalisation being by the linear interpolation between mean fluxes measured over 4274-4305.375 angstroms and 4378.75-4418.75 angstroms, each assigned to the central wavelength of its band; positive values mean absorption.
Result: -1.58 angstroms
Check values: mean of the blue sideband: 7.72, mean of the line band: 8.89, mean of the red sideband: 8.67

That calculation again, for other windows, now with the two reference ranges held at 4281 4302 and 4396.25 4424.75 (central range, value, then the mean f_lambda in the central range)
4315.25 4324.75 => -1.2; 9.28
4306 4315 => 2.0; 6.32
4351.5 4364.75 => -0.3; 8.89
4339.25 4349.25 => -0.2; 8.66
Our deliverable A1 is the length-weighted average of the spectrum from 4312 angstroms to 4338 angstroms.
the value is 8.96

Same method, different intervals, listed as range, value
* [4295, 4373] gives 8.44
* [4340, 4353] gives 8.69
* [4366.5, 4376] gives 9.32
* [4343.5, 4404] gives 8.93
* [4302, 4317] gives 6.67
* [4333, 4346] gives 8.65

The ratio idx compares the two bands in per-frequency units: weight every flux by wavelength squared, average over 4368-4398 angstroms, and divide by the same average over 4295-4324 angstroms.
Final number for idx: 1.20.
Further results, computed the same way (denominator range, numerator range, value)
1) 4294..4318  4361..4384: 1.34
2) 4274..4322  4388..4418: 1.21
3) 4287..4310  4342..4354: 1.30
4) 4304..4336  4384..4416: 1.11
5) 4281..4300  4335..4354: 1.09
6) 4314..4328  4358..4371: 1.09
